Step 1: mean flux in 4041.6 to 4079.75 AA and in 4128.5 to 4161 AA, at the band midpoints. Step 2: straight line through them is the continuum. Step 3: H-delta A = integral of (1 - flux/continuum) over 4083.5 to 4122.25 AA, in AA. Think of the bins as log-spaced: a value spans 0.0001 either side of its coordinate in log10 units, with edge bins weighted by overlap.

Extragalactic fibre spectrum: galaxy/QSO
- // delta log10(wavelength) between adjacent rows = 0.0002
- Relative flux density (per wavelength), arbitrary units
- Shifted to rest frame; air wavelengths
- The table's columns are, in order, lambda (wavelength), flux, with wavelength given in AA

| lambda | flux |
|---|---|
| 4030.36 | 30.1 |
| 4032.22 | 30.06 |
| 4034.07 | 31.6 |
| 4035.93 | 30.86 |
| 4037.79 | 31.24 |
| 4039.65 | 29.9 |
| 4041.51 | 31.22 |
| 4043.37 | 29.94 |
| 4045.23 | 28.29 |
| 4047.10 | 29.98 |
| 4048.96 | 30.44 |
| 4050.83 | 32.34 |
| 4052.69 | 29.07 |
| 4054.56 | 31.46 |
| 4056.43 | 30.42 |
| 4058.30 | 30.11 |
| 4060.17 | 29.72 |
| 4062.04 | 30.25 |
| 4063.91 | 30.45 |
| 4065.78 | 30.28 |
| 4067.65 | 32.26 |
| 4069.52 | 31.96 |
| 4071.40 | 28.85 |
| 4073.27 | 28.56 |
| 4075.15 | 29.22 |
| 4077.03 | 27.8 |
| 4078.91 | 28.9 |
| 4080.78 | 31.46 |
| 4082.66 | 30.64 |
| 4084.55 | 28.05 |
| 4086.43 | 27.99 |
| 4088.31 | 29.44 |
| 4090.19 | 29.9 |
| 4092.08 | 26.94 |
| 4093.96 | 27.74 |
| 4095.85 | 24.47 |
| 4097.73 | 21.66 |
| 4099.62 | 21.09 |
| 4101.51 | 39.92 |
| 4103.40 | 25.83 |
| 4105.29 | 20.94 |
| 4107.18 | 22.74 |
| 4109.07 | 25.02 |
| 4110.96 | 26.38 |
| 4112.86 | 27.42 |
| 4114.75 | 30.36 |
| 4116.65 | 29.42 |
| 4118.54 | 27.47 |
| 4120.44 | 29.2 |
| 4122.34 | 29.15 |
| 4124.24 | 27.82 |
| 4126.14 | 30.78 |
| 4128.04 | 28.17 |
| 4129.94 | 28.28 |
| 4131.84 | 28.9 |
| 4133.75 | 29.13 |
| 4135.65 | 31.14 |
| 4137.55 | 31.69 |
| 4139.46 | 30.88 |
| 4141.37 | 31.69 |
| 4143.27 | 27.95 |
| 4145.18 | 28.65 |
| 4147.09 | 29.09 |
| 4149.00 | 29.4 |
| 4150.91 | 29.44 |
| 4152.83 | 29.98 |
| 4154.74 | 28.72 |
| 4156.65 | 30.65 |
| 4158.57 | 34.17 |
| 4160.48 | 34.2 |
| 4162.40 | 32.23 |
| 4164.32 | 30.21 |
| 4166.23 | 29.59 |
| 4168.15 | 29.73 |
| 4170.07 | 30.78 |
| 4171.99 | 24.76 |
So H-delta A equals 3.8 AA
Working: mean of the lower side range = 30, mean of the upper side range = 30.2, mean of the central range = 27.1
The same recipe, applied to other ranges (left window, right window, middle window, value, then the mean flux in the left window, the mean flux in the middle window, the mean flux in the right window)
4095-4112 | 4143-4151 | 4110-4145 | -2.40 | 25.4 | 29.2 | 28.9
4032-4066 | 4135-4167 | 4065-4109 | 3.51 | 30.4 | 28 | 30.6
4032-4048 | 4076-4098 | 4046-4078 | -0.94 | 30.4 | 30.2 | 28.1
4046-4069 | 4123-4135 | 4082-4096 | 0.72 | 30.6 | 28.3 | 28.9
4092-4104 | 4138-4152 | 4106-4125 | 0.33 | 26.8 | 27.4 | 29.6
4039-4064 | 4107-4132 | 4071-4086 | 0.12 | 30.3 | 29.2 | 28.1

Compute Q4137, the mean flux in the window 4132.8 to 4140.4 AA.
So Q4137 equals 30.7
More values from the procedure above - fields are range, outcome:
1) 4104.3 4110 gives 22.9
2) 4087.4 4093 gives 28.7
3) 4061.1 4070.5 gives 31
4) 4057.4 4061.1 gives 29.9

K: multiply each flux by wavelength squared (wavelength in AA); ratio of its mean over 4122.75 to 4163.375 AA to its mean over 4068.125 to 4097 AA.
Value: 1.08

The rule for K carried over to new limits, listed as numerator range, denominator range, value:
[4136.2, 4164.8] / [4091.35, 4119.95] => 1.18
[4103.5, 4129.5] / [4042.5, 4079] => 0.93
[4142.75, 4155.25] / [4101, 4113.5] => 1.12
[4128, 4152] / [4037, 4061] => 1.02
